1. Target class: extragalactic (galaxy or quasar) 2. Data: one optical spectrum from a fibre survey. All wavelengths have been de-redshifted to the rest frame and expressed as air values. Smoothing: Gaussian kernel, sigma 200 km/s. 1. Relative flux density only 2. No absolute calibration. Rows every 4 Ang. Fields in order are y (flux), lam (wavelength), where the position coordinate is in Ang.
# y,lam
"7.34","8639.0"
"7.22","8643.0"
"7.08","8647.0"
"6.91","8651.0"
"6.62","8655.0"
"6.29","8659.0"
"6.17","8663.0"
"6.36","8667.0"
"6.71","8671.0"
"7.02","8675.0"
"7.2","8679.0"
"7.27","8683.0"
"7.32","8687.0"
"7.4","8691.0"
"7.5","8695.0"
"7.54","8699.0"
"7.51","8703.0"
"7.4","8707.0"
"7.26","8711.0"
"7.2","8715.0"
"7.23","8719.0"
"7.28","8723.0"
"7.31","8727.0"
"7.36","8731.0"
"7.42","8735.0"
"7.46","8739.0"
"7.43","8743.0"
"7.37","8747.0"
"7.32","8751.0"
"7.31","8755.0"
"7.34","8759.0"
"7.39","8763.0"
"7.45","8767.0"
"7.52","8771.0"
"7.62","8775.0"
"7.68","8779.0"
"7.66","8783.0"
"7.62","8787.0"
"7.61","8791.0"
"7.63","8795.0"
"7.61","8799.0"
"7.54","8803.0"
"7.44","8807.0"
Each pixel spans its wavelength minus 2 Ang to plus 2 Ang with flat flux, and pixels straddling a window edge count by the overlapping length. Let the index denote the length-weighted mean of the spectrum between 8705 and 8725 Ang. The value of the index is 7.27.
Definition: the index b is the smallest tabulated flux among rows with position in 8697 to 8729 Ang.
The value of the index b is 7.2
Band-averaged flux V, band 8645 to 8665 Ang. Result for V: 6.61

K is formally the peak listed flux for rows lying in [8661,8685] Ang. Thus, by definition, 7.27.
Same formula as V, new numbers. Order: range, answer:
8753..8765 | 7.35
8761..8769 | 7.42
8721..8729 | 7.29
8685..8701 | 7.44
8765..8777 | 7.53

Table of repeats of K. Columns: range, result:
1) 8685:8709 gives 7.54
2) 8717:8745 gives 7.46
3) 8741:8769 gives 7.45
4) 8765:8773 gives 7.52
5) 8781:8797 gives 7.66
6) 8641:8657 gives 7.22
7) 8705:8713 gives 7.4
